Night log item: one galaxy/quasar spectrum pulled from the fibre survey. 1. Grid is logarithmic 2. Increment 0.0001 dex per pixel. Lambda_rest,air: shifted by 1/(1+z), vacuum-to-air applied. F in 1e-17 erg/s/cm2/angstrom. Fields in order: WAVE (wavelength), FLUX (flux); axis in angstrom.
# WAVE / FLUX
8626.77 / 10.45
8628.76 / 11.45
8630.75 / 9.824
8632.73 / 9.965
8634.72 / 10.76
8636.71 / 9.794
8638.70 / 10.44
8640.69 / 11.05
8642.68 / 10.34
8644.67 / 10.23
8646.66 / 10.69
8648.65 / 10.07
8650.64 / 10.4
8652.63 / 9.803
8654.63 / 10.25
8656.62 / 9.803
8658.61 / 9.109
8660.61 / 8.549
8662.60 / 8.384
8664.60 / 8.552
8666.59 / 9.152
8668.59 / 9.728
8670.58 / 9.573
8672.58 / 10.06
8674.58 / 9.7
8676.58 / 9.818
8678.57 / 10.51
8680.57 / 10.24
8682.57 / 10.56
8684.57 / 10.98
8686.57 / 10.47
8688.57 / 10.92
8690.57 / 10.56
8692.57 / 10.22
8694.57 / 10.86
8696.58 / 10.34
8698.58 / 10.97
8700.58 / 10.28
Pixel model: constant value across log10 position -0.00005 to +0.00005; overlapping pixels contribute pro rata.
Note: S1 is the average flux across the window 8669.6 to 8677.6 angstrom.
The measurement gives 9.79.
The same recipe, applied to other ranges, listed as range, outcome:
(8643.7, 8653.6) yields 10.2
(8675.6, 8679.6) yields 10.2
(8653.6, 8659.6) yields 9.72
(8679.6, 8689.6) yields 10.6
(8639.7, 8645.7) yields 10.5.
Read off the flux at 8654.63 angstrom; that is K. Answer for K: 10.25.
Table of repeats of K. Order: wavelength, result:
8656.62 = 9.803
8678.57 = 10.51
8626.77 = 10.45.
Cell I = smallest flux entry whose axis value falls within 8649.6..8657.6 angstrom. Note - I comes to 9.803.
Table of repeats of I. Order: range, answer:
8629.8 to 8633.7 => 9.824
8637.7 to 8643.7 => 10.34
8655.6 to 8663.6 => 8.384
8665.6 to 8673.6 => 9.152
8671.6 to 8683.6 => 9.7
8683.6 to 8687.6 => 10.47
